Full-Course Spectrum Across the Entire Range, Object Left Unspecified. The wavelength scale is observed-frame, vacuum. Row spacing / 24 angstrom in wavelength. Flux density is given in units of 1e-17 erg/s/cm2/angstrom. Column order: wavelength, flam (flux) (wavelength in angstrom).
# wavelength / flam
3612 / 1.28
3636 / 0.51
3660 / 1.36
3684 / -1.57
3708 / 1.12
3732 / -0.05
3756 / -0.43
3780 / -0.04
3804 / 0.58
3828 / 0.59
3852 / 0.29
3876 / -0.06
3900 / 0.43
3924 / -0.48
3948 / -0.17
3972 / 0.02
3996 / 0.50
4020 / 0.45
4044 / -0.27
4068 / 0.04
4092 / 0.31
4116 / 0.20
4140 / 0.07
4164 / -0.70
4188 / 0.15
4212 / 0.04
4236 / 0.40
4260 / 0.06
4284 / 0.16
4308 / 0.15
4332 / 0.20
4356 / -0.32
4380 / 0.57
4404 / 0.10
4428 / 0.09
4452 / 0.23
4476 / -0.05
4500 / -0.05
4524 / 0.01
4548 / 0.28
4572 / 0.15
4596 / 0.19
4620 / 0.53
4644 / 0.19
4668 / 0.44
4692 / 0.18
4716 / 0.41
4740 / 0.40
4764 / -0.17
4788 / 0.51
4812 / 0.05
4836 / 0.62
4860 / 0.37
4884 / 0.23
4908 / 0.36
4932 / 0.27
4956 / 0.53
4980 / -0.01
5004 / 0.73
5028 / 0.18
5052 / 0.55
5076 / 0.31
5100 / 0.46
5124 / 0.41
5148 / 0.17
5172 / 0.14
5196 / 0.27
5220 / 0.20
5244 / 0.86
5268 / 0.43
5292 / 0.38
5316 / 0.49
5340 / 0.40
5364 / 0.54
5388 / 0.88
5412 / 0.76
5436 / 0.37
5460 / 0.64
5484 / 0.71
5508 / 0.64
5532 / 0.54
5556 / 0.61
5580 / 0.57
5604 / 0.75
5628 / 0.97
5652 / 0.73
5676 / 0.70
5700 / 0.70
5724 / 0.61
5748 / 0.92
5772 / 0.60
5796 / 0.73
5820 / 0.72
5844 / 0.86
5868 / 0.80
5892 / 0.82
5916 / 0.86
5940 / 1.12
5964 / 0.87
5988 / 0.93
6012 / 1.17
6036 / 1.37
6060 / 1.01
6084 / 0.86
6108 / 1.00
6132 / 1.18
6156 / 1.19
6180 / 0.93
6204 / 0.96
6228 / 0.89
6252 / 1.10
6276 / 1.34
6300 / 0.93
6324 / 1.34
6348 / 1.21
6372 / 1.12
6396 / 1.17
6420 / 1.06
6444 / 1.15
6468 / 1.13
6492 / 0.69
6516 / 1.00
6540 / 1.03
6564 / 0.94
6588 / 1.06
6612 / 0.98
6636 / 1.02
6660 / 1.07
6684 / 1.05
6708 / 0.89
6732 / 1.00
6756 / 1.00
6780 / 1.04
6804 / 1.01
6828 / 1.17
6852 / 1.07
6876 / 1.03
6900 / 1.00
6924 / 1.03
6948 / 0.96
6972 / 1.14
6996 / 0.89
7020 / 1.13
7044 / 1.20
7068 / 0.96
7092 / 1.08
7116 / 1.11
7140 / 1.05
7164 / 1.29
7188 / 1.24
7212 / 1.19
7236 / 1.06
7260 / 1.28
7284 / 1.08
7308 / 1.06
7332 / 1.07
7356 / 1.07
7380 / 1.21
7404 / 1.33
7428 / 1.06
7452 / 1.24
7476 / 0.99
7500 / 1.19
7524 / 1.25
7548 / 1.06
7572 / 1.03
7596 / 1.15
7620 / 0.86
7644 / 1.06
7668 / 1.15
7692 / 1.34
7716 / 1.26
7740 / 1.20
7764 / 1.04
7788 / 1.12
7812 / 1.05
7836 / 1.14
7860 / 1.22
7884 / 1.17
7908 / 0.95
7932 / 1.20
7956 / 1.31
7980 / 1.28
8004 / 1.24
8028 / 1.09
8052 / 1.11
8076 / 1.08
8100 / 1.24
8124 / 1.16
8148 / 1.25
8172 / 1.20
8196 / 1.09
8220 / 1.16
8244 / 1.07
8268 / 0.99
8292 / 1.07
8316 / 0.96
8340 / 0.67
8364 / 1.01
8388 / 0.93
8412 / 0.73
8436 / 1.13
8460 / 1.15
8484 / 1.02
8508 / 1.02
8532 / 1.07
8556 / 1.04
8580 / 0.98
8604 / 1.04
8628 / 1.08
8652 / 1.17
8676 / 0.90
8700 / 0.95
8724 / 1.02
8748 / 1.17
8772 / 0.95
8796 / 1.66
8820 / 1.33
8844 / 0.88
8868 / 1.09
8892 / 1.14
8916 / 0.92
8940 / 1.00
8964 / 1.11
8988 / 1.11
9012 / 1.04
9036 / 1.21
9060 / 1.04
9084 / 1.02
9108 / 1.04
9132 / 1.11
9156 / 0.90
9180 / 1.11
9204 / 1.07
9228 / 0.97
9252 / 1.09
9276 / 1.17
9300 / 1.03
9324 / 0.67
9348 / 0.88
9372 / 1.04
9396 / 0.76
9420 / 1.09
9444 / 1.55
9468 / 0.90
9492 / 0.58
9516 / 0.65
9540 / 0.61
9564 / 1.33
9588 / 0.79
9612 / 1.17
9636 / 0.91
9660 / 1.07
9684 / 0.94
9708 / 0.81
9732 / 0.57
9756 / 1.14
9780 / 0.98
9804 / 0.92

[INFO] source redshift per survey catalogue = 0.34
